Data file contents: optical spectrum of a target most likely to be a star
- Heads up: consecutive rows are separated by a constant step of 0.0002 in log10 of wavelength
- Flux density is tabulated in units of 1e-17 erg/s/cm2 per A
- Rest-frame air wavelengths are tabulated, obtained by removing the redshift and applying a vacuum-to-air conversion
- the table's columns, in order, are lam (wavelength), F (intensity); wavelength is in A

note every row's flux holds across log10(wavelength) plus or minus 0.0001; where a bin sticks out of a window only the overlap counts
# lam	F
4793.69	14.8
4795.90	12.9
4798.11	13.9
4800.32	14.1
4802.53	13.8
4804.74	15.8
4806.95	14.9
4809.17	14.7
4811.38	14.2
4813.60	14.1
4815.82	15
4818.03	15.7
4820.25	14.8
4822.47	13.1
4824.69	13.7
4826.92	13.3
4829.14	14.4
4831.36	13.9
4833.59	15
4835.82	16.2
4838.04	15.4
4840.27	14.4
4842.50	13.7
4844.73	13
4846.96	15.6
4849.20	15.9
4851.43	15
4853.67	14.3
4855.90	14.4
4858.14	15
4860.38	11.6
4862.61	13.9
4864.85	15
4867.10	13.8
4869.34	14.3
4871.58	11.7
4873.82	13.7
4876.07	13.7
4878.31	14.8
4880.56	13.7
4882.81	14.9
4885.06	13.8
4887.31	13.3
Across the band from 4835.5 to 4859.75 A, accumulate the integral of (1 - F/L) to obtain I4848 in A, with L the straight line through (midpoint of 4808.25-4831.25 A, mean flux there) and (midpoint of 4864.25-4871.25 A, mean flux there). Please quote -0.99 A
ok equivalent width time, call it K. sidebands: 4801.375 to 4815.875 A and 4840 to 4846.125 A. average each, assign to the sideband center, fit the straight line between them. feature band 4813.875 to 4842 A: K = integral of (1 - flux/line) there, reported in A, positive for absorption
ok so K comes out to -0.90 A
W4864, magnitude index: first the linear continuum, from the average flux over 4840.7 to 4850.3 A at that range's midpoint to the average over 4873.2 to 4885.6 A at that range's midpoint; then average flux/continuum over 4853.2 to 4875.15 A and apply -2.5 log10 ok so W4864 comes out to 0.04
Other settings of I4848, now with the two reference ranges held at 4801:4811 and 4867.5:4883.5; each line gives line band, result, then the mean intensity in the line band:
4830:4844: -0.4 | 14.7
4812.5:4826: 0.2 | 14.4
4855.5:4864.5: 0.1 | 13.8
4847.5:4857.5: -0.6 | 14.9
